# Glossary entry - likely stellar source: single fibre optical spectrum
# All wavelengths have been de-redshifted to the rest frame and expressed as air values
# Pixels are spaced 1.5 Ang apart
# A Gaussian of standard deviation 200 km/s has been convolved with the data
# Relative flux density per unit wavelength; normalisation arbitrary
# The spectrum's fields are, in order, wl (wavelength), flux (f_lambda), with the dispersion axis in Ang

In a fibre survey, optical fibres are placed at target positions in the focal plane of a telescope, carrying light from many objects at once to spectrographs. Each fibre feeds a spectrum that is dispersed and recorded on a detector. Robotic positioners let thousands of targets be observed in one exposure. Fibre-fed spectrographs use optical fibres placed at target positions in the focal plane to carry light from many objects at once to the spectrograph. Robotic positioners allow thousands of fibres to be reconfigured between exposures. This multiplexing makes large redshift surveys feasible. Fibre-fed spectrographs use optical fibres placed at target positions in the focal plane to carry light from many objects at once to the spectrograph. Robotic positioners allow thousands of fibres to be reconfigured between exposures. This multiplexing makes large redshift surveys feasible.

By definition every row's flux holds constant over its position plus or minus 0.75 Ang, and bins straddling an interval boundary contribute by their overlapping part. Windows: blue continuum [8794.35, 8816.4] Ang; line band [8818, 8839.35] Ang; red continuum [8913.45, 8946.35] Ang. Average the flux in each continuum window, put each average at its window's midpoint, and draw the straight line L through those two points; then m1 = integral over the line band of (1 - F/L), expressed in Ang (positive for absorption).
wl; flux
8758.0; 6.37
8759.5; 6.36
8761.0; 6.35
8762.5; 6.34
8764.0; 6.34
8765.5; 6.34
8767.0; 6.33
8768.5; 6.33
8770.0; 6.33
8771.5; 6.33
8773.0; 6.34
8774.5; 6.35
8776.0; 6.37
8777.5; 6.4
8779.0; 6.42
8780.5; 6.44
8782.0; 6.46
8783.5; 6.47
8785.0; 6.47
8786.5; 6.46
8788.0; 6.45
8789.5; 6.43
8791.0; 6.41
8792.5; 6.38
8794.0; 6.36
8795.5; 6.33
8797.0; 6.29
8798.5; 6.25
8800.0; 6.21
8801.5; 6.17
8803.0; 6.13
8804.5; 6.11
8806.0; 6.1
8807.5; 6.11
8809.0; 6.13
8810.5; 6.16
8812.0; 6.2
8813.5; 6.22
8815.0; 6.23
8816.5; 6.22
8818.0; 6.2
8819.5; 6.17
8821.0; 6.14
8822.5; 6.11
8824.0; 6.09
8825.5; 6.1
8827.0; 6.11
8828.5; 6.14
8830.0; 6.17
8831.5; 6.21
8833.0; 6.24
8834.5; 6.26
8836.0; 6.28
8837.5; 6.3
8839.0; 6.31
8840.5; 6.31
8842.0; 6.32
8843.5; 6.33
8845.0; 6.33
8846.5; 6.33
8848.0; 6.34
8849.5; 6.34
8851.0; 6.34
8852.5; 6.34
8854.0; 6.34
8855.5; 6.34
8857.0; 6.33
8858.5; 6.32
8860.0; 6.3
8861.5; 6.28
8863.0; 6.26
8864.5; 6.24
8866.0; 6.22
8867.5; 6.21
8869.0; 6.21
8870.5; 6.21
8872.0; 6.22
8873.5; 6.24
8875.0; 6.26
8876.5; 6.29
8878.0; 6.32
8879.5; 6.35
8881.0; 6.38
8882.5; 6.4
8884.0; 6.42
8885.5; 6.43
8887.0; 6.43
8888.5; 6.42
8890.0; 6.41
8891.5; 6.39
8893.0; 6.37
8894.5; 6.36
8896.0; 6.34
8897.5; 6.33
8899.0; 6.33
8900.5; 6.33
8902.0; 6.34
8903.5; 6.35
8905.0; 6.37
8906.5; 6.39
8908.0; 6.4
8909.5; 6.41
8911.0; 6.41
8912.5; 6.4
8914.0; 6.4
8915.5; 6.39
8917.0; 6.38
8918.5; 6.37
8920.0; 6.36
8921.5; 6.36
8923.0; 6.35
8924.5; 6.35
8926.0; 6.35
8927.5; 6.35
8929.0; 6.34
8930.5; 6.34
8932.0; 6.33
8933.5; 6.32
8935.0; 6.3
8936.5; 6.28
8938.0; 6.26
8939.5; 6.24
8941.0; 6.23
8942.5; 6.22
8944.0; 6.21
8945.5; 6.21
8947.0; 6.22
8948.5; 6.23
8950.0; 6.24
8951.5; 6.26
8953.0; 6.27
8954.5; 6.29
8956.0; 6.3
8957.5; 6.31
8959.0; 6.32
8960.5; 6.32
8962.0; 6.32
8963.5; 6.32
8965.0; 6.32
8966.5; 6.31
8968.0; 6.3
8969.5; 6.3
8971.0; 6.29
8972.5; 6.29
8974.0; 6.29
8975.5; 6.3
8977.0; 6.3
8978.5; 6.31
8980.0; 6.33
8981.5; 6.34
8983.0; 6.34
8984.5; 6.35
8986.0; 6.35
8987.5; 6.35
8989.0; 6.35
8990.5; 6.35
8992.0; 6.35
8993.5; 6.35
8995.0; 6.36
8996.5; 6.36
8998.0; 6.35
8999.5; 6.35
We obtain 0.1 Ang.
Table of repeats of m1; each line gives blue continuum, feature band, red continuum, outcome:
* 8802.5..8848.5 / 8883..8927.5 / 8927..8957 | -0.9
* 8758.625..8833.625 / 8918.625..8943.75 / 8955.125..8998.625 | 0.0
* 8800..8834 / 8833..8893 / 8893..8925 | -0.5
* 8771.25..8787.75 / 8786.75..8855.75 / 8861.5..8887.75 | 1.2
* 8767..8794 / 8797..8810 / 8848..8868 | 0.4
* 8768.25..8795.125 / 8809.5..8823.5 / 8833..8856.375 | 0.4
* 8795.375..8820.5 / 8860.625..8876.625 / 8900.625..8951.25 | 0.0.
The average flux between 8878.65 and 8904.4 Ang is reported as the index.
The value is 6.38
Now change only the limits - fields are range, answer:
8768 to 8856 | 6.28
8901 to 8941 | 6.35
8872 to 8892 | 6.36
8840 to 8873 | 6.29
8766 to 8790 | 6.4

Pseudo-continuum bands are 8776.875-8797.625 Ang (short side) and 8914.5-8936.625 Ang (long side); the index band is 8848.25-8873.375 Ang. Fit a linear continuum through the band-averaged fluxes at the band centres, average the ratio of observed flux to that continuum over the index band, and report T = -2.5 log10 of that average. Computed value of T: 0.02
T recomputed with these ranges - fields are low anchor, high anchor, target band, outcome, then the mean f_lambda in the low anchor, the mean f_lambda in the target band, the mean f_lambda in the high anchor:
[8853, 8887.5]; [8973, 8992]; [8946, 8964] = 0.007 mag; 6.3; 6.28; 6.33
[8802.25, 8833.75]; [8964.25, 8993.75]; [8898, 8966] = -0.008 mag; 6.16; 6.32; 6.32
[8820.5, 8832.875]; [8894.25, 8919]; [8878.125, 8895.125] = -0.014 mag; 6.14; 6.39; 6.37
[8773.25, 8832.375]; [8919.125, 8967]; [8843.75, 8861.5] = -0.010 mag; 6.26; 6.33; 6.29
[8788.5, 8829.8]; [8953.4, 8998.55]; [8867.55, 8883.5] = -0.006 mag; 6.2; 6.29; 6.32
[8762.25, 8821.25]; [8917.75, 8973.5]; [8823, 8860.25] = 0.005 mag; 6.3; 6.27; 6.3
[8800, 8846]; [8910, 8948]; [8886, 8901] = -0.016 mag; 6.2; 6.37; 6.32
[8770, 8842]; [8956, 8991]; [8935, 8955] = 0.011 mag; 6.27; 6.24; 6.32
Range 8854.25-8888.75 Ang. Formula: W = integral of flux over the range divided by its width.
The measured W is 6.31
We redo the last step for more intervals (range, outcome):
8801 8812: 6.13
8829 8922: 6.33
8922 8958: 6.28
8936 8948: 6.23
